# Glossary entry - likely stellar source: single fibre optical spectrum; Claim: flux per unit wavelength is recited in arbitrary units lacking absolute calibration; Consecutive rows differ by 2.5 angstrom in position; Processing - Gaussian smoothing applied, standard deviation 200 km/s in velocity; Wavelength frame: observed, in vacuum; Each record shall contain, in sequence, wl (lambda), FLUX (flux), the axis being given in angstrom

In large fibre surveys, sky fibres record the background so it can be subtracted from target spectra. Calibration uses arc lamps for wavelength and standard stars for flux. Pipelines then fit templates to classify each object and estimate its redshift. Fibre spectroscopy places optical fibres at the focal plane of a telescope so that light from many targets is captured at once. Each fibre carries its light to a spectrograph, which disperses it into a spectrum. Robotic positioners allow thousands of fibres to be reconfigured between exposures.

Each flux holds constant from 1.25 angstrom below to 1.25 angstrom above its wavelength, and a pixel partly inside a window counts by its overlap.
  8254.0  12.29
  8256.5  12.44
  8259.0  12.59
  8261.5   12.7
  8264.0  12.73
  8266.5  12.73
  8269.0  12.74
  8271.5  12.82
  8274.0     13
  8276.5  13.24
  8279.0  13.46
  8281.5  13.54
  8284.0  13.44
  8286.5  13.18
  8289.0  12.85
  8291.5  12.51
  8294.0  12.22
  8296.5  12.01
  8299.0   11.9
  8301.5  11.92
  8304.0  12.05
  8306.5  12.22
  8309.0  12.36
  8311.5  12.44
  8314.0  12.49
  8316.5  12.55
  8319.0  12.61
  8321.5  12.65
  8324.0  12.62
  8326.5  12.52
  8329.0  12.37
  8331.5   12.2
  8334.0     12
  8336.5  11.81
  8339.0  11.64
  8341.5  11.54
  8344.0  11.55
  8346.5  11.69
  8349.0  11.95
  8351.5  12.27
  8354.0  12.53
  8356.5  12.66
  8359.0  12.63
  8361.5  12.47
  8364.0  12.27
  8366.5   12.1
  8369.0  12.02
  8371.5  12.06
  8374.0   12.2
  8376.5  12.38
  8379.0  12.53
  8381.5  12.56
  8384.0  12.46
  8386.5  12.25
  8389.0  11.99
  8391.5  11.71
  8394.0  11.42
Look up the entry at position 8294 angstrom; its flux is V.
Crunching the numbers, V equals 12.22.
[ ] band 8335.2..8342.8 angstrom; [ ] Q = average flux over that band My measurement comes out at 11.7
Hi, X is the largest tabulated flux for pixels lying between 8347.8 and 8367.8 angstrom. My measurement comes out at 12.66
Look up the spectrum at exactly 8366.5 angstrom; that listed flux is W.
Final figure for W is 12.1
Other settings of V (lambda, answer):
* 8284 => 13.44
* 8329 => 12.37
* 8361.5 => 12.47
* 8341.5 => 11.54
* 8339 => 11.64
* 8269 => 12.74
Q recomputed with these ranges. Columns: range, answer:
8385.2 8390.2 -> 12.1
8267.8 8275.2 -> 12.9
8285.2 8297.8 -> 12.6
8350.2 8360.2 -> 12.5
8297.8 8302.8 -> 11.9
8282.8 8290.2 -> 13.2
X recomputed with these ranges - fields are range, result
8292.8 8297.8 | 12.22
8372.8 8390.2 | 12.56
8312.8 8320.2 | 12.61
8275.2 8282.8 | 13.54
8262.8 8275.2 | 13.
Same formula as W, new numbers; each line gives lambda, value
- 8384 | 12.46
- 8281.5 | 13.54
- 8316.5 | 12.55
